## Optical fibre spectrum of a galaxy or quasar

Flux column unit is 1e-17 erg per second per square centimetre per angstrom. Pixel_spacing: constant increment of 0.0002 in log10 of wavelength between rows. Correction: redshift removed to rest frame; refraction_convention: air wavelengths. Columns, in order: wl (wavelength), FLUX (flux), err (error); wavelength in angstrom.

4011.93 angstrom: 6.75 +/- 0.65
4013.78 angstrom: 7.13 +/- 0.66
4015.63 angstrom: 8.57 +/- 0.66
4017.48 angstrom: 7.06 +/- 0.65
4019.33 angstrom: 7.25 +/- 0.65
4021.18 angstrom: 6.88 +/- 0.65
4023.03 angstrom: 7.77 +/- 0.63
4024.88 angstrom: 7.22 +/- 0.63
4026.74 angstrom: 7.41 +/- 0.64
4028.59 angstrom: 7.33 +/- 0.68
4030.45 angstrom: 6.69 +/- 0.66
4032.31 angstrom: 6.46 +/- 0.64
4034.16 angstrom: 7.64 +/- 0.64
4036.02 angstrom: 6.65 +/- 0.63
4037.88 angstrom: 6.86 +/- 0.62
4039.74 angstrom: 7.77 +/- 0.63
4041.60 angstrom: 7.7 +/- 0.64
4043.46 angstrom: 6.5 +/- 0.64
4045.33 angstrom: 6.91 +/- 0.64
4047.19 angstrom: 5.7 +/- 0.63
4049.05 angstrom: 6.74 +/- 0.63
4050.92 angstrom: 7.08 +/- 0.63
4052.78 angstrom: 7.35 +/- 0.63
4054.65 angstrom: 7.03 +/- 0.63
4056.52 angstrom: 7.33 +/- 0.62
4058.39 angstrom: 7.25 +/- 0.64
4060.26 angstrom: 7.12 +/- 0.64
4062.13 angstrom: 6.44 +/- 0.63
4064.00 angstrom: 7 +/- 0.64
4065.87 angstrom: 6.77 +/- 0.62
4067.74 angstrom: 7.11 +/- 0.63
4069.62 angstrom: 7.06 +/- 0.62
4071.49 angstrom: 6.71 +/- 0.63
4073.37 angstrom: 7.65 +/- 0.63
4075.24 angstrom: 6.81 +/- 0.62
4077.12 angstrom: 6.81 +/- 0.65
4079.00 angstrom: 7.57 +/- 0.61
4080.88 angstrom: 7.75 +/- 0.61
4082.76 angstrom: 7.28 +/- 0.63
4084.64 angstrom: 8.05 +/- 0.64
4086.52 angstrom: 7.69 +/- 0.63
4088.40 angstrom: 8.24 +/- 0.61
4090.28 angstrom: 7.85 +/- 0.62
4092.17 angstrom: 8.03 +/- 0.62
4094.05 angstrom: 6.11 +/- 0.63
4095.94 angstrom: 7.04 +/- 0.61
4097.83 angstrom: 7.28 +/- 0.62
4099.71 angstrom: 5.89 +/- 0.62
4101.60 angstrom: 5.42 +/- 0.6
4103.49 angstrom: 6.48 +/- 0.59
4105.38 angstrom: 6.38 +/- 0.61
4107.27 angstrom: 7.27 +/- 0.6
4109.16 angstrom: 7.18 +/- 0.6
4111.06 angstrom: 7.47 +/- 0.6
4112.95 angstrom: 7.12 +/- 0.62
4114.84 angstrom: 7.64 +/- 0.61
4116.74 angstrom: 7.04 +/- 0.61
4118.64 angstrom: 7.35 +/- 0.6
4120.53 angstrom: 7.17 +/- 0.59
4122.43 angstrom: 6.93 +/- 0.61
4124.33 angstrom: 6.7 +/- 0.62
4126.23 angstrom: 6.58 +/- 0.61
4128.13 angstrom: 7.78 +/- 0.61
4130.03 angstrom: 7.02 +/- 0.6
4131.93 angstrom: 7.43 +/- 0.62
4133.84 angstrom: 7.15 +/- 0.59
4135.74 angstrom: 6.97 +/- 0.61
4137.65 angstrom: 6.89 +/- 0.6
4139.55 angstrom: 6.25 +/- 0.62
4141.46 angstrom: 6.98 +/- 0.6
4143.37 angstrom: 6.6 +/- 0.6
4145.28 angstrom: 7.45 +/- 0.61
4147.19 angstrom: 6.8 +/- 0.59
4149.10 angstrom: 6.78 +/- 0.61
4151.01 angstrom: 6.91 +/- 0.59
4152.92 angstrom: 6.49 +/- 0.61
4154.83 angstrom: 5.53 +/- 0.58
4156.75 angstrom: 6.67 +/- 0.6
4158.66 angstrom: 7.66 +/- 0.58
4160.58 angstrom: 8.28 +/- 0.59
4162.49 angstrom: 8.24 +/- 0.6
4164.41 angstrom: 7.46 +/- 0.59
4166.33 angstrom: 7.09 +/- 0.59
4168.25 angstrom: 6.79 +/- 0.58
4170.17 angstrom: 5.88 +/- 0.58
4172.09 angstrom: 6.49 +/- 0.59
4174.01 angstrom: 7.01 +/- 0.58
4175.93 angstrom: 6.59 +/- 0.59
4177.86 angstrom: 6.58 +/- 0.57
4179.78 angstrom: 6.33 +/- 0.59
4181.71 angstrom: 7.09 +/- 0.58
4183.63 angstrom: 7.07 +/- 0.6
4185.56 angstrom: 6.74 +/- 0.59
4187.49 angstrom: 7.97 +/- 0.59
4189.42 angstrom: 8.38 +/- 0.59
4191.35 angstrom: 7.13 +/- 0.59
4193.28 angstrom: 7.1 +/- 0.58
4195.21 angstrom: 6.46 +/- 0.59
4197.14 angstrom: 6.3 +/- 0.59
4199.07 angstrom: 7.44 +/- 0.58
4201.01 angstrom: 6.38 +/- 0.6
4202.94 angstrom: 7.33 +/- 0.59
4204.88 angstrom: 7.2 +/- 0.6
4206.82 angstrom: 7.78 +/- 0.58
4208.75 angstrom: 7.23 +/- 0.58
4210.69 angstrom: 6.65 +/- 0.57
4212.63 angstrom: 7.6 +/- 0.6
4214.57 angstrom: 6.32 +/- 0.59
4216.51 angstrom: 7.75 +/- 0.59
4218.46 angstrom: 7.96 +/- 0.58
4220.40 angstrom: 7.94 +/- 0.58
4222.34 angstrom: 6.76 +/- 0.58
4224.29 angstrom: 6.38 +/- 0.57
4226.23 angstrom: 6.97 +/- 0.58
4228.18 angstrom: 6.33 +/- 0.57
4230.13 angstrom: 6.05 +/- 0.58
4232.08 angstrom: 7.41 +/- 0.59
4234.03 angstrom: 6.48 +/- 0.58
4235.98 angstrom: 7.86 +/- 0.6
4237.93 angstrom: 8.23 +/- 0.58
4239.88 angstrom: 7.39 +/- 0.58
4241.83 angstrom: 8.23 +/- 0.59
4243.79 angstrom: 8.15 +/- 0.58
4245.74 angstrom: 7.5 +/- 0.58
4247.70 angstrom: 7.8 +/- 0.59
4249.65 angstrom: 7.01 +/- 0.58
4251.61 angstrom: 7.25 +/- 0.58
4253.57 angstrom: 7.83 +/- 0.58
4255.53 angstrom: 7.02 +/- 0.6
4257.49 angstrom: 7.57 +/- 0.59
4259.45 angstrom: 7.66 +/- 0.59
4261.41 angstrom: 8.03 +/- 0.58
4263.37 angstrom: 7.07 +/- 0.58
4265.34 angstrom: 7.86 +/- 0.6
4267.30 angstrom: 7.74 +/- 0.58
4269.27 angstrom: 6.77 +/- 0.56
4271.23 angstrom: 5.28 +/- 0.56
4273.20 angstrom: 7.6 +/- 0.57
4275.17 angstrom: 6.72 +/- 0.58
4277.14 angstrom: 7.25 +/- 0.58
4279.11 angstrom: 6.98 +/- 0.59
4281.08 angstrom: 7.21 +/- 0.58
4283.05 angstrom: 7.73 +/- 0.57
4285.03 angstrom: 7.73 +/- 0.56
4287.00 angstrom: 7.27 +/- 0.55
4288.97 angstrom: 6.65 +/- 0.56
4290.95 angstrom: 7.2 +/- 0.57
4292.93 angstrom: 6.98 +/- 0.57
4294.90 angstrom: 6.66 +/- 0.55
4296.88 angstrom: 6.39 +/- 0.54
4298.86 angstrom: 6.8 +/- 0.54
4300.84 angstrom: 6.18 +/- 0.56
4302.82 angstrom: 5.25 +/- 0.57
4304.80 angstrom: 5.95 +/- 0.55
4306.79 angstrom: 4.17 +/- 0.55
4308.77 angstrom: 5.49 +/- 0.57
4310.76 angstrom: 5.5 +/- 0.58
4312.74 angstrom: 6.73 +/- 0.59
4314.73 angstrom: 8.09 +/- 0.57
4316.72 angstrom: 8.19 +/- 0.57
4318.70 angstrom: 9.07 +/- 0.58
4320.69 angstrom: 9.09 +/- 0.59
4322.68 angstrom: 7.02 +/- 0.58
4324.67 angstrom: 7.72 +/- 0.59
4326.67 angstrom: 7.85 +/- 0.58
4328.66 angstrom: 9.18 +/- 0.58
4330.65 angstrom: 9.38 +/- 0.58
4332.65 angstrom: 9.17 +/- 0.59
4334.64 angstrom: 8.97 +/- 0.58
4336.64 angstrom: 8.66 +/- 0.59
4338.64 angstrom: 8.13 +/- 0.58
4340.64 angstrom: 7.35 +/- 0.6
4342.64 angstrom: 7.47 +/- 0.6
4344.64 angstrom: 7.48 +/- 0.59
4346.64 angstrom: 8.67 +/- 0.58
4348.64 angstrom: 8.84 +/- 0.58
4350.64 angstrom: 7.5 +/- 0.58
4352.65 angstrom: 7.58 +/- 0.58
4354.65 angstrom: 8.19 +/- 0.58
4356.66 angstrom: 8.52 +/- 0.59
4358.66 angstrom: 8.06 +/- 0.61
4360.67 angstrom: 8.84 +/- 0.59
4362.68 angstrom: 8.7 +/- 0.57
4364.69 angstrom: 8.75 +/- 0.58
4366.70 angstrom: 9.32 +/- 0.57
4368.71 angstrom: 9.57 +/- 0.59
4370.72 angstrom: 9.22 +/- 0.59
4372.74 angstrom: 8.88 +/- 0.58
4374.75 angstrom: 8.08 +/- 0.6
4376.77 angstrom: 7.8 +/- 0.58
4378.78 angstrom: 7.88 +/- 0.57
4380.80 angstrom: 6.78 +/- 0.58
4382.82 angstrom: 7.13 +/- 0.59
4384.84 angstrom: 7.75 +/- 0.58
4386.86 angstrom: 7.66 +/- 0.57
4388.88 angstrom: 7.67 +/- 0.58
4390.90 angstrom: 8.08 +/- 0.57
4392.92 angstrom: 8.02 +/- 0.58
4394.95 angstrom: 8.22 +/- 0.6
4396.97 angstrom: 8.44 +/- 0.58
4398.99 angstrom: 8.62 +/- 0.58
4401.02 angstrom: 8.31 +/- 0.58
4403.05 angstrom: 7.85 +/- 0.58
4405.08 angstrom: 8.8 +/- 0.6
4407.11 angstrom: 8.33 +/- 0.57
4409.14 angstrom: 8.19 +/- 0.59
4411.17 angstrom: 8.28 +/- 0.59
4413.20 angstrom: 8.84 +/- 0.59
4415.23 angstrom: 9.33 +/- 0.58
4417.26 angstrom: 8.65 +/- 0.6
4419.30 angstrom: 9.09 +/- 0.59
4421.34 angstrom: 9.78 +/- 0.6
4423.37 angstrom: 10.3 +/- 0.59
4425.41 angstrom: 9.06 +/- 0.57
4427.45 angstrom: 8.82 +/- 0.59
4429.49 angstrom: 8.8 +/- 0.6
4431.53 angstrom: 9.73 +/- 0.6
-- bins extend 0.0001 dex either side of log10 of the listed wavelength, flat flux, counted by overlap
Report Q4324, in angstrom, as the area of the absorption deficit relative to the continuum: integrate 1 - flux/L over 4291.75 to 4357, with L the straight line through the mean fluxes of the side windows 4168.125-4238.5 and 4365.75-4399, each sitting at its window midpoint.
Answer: 2.46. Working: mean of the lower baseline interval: 7.02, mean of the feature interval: 7.51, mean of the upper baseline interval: 8.17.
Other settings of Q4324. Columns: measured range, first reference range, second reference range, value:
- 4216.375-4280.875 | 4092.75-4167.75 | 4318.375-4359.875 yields 3.4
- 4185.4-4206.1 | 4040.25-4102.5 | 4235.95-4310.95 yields -0.3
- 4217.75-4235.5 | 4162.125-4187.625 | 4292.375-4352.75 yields 0.4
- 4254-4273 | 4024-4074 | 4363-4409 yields 1.3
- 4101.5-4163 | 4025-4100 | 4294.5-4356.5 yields 2.0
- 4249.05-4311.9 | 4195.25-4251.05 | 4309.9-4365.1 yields 6.9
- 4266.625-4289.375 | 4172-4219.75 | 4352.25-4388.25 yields 1.7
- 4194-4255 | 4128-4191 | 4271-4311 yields -4.0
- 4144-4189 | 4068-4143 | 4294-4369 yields 1.9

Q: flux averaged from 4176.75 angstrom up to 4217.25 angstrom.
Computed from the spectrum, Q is 7.08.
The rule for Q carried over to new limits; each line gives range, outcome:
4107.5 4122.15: 7.26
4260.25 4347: 7.33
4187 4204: 7.14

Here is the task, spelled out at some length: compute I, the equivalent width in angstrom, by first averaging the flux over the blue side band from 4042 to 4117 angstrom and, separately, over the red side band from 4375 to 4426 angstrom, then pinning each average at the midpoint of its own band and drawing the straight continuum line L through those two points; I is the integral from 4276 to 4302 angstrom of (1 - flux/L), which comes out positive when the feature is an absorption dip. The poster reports 3.0 angstrom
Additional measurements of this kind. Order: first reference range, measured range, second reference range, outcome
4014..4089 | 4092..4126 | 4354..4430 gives 2.4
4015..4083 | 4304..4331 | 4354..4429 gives 2.8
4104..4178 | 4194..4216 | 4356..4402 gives 1.0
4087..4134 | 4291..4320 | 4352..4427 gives 5.3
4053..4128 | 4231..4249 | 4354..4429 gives 0.3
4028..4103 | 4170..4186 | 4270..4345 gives 1.1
